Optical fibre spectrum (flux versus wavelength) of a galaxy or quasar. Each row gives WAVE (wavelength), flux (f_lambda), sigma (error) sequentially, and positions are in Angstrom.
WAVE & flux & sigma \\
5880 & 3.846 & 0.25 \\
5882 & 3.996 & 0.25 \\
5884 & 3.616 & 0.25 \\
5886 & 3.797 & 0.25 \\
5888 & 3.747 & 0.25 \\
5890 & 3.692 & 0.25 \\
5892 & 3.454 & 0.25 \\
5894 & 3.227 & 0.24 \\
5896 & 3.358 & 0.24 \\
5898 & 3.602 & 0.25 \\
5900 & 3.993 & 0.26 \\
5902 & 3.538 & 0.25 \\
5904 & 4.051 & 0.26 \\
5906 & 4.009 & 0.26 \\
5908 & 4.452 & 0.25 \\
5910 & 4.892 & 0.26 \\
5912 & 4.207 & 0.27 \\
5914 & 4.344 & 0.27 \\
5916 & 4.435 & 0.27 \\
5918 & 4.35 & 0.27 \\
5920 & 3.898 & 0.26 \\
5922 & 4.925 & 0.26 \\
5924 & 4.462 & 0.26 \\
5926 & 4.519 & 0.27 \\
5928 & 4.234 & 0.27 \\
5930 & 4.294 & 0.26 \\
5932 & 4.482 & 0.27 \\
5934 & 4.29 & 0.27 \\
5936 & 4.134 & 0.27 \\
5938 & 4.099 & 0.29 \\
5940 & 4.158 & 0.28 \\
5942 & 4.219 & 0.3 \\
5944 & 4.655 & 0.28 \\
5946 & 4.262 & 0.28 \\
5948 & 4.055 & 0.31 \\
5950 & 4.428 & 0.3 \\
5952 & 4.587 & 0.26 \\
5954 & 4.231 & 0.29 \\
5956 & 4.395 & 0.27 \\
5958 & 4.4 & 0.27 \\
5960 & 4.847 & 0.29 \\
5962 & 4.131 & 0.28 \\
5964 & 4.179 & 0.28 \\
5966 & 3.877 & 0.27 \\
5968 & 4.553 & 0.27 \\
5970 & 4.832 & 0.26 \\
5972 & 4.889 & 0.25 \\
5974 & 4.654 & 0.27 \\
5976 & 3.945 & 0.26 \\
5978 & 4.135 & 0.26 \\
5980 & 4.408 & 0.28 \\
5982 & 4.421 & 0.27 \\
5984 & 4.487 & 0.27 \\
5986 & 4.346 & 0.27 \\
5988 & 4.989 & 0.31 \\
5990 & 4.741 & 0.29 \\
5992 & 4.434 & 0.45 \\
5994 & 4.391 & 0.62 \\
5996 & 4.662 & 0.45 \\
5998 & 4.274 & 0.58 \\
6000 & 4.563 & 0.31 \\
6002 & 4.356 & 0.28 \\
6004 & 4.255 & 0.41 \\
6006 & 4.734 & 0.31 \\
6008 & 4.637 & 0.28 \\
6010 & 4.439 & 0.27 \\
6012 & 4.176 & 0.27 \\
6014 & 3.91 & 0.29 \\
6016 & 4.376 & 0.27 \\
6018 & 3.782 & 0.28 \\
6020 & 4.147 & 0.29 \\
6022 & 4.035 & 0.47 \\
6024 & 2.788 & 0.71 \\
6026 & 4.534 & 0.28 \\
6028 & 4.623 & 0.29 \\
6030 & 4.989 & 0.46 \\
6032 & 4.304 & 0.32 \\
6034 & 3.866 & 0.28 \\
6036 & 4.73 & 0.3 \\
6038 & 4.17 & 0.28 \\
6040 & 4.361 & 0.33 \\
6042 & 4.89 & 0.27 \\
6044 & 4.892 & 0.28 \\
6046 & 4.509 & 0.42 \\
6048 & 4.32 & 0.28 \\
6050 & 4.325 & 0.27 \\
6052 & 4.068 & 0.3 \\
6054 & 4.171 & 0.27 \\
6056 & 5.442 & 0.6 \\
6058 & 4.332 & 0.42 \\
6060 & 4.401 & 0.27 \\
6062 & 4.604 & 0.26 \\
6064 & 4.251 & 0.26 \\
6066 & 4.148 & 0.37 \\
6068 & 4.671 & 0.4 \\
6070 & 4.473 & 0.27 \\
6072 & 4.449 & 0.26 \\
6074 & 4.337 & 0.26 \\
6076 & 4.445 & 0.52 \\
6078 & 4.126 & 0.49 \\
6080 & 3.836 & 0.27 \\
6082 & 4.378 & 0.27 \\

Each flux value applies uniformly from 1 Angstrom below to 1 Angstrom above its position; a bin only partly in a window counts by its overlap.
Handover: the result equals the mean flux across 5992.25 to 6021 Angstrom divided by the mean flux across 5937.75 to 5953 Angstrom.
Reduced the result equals 1.00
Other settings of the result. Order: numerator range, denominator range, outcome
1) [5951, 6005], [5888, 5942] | 1.08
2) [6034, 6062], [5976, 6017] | 1.01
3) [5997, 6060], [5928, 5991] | 0.99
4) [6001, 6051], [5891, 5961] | 1.03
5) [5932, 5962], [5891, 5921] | 1.09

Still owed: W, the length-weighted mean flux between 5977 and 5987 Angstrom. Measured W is 4.36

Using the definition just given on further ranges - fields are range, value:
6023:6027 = 3.66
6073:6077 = 4.39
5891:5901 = 3.53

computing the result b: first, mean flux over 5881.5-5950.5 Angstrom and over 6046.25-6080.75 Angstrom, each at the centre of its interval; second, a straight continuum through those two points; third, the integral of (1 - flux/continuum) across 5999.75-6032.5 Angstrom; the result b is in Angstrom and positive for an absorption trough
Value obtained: 0.2 Angstrom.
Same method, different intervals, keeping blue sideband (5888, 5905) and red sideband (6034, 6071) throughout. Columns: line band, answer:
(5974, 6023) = -2.3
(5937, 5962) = -2.8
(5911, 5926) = -2.6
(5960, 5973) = -1.4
